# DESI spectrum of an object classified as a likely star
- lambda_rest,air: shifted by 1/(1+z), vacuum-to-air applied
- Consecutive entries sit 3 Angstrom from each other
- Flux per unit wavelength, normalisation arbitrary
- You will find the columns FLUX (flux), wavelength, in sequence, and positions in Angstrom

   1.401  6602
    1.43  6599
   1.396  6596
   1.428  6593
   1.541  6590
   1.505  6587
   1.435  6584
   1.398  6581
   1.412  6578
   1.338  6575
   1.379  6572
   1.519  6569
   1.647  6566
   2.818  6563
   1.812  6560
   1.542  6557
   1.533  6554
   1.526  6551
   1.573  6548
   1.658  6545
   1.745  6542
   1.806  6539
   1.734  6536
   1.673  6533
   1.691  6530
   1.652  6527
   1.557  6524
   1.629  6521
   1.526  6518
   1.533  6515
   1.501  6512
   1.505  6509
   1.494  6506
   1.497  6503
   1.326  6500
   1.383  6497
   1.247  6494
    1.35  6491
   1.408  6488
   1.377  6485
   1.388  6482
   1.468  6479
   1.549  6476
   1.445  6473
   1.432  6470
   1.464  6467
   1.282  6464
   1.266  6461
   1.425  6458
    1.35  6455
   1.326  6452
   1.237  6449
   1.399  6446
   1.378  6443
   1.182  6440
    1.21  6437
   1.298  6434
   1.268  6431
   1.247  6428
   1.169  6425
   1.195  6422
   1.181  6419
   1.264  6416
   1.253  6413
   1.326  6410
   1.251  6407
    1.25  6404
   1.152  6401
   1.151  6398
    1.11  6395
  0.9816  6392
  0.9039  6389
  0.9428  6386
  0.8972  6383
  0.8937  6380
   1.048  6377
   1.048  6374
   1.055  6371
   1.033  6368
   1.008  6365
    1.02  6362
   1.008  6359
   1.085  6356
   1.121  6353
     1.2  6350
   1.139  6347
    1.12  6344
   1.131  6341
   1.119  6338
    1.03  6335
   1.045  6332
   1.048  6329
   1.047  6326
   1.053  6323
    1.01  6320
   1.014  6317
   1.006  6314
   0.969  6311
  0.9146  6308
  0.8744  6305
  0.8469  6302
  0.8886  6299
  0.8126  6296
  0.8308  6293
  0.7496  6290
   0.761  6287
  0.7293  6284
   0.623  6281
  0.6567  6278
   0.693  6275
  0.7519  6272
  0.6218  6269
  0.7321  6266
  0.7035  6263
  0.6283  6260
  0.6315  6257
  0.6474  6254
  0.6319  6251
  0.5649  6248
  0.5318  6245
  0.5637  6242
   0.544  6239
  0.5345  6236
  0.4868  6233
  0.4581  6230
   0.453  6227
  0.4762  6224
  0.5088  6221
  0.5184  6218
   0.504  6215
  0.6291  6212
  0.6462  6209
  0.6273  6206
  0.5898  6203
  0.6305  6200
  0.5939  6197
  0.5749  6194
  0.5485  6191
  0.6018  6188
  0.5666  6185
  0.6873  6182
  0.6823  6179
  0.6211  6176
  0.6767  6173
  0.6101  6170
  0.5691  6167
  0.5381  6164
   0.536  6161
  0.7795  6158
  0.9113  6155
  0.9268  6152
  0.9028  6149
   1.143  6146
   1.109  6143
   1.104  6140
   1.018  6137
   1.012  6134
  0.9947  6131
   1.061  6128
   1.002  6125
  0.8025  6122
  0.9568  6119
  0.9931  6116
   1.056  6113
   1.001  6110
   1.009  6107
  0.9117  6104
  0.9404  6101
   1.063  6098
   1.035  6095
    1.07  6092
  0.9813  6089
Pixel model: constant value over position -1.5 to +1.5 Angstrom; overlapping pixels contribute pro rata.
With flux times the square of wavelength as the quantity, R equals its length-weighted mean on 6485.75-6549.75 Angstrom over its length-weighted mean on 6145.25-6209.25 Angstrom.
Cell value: 2.5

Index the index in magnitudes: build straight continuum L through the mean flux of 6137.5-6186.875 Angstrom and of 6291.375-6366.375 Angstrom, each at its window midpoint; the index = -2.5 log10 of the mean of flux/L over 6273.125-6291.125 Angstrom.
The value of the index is 0.325 mag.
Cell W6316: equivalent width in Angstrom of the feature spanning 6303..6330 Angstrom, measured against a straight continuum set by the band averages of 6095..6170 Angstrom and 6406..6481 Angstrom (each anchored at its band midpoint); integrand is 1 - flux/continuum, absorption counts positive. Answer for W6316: 3.92 Angstrom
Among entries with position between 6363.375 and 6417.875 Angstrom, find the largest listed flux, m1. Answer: 1.326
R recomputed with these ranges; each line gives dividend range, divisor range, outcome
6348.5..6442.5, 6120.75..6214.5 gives 1.59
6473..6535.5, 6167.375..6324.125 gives 2.39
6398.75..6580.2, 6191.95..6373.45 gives 1.95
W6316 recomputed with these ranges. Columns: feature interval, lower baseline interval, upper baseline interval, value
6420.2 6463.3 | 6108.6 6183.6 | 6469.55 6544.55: 3.7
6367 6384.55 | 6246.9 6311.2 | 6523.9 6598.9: 0.7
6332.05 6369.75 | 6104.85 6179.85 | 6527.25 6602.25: 4.7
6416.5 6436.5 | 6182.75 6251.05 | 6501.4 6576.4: 0.5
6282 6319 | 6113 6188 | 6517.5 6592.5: 8.8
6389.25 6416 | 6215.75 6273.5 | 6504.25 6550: -0.3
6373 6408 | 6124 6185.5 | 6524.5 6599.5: 6.4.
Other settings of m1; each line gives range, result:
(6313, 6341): 1.131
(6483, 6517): 1.533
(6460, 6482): 1.549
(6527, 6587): 2.818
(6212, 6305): 0.8886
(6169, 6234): 0.6873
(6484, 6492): 1.408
